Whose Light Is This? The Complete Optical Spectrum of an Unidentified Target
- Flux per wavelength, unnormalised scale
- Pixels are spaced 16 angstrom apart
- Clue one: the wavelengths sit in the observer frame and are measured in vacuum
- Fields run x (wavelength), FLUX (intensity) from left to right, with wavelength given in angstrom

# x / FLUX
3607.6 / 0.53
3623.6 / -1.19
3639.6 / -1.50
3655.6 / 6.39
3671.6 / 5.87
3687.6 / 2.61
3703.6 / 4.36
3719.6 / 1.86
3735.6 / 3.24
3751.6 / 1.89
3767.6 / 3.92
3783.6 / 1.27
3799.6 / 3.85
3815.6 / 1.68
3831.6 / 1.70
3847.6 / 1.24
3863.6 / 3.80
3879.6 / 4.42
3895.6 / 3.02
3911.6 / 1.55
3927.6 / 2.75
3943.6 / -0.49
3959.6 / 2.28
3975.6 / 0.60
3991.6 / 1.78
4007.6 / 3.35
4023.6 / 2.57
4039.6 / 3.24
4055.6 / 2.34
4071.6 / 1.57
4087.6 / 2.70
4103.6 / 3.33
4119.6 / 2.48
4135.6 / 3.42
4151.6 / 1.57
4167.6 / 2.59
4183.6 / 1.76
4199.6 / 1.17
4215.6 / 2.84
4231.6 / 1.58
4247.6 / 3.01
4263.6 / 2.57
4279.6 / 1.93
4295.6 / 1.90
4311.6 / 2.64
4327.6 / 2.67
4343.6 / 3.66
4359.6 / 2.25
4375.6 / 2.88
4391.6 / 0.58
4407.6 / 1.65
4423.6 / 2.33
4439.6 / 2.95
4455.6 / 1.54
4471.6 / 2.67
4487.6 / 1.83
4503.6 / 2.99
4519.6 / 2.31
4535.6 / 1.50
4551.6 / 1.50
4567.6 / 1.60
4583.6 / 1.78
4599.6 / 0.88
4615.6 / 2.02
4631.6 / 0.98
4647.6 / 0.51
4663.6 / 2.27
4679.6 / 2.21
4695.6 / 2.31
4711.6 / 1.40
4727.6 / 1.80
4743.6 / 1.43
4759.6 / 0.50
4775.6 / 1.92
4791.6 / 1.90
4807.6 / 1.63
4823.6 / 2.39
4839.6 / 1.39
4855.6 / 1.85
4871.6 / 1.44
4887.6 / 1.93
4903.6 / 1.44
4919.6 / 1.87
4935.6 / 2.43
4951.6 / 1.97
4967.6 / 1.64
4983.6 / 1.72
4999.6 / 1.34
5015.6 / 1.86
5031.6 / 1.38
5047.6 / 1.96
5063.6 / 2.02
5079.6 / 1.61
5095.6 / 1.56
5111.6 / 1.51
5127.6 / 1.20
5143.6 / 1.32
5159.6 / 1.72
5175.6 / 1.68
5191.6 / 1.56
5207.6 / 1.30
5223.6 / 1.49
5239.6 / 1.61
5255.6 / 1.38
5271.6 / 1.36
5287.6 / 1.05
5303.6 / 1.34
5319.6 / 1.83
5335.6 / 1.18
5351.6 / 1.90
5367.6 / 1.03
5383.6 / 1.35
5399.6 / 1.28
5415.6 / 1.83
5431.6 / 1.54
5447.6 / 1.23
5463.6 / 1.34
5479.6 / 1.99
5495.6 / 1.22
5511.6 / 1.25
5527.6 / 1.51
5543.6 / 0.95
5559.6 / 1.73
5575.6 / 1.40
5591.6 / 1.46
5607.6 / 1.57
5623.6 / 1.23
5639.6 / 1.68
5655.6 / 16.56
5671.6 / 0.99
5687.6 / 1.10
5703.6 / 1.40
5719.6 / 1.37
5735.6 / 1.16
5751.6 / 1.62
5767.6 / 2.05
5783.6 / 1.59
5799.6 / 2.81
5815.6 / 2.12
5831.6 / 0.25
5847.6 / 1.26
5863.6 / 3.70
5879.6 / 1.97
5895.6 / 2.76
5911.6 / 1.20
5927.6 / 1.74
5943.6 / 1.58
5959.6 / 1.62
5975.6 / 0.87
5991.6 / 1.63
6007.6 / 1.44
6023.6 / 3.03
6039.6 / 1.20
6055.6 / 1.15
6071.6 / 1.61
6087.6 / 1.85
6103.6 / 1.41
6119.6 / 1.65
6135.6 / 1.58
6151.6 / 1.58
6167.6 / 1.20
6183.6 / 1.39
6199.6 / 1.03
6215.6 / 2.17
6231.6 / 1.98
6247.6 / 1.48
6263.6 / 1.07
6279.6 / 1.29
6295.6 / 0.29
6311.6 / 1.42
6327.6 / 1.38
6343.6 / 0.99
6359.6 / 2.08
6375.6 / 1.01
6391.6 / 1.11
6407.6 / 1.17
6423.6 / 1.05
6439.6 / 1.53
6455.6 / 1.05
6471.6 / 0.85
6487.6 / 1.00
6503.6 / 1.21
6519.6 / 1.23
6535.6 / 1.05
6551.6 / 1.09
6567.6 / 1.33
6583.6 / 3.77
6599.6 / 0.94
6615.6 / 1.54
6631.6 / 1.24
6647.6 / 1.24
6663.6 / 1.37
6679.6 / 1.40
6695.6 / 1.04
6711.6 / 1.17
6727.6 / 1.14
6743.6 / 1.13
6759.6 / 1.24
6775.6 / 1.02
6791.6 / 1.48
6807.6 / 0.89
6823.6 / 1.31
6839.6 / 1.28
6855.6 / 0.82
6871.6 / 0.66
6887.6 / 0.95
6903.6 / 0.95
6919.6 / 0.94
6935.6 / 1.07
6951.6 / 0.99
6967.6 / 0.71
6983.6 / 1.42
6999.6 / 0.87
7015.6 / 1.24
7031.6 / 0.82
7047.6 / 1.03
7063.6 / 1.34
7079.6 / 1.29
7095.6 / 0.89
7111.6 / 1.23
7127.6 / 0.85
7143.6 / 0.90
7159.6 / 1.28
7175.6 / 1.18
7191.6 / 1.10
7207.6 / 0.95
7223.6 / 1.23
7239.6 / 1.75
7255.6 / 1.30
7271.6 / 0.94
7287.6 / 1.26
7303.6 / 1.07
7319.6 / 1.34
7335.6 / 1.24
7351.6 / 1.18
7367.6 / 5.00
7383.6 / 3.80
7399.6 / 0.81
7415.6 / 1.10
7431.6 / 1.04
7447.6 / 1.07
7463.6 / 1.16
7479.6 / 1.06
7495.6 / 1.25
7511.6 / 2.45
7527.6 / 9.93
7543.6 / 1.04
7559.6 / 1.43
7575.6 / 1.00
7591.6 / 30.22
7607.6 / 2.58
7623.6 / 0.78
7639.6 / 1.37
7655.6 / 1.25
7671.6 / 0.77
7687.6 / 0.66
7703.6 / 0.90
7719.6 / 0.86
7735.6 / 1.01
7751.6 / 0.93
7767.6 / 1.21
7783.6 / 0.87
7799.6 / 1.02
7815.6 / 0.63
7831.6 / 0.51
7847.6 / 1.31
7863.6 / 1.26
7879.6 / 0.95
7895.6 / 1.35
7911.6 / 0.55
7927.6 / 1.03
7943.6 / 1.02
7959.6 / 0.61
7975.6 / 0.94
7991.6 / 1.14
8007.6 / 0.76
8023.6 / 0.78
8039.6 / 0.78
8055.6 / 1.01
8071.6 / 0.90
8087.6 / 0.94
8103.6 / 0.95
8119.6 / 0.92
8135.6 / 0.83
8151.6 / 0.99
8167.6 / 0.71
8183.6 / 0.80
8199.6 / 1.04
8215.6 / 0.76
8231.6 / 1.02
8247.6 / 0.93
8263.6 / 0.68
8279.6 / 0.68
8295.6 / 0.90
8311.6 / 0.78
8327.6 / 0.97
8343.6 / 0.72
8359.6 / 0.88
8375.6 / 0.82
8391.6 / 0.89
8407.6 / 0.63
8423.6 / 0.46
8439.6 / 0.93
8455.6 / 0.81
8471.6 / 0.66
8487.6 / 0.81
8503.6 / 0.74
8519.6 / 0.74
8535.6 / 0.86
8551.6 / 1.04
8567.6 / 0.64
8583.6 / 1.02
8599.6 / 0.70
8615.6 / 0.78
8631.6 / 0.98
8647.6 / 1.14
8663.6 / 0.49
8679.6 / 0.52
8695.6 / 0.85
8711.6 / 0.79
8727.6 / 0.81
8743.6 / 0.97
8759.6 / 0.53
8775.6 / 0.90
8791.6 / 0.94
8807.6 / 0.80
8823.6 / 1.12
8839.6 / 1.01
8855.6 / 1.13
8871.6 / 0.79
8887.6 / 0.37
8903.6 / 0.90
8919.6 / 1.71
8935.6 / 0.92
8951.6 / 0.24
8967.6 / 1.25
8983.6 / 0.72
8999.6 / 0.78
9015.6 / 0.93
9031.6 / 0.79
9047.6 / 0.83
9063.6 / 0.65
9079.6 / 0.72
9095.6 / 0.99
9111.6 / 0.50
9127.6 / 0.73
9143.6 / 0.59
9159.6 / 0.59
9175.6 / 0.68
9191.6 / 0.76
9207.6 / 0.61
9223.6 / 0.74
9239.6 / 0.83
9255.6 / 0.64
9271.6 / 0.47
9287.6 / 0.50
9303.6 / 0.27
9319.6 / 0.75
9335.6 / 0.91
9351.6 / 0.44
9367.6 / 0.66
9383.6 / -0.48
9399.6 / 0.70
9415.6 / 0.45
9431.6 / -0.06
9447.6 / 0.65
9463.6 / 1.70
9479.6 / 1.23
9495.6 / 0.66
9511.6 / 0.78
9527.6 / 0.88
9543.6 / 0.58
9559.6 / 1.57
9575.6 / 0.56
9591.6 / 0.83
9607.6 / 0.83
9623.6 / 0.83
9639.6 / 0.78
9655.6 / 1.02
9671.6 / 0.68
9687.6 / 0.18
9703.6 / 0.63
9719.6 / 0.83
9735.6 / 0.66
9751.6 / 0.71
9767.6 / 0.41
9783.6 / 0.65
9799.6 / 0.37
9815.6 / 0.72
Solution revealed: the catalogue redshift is 0.517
